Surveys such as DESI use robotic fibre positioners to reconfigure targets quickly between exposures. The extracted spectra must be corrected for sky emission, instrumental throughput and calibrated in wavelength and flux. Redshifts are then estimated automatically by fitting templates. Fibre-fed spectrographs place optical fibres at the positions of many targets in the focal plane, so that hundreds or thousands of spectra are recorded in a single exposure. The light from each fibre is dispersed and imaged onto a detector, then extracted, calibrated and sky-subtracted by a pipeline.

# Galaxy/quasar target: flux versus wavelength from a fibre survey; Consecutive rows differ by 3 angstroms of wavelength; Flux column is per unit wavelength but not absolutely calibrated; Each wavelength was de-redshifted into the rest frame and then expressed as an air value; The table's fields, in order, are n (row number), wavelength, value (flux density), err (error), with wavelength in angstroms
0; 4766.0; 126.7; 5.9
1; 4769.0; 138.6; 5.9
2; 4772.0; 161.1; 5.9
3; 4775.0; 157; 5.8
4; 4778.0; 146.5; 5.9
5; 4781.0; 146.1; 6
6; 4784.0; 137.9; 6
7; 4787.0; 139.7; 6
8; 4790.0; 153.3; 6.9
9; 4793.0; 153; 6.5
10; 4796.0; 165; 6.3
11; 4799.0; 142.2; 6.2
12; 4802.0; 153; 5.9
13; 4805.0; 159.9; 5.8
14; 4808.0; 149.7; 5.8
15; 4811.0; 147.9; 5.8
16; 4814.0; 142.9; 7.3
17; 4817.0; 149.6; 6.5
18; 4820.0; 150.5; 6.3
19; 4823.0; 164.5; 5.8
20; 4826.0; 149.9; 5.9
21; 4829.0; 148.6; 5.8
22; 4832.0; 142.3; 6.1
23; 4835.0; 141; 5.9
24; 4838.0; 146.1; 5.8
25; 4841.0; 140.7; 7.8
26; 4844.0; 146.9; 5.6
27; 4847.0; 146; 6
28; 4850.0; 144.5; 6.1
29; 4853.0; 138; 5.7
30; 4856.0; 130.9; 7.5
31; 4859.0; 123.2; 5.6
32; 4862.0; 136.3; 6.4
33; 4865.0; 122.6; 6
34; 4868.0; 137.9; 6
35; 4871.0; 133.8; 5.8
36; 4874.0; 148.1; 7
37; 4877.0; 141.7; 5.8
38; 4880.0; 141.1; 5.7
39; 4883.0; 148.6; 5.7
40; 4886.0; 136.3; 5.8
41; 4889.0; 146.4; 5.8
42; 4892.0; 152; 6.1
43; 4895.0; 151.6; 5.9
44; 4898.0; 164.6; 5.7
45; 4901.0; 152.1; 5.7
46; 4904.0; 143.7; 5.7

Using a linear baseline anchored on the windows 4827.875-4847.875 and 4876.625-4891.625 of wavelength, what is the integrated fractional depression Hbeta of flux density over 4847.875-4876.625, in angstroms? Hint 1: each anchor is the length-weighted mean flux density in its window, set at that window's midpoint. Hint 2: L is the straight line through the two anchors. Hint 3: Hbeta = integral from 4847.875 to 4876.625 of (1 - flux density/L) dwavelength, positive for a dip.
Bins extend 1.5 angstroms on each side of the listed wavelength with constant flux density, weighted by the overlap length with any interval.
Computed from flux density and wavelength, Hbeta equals 1.68 angstroms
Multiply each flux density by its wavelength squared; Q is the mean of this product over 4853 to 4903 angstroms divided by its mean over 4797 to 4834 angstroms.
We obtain 0.97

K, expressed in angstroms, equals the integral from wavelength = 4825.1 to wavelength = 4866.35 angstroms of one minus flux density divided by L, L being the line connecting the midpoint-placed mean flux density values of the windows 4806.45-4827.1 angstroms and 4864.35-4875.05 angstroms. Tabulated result 0.9 angstroms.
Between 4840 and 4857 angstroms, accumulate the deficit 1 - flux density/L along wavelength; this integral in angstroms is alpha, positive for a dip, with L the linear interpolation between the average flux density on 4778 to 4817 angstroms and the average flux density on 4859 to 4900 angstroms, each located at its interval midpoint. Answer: 0.4 angstroms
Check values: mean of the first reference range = 149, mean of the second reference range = 143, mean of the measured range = 141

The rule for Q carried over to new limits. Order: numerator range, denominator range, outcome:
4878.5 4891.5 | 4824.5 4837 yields 1.01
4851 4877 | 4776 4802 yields 0.93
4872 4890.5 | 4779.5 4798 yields 1.00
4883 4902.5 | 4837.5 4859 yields 1.09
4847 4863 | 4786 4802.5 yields 0.92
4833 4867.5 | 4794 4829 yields 0.92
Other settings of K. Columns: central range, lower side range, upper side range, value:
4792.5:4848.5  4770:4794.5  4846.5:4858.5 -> -2.5 angstroms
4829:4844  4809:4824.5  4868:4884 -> 0.5 angstroms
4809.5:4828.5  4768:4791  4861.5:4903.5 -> -0.6 angstroms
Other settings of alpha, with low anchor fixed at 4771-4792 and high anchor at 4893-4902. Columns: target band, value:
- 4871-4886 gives 1.2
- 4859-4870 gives 1.6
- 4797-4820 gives 0.1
